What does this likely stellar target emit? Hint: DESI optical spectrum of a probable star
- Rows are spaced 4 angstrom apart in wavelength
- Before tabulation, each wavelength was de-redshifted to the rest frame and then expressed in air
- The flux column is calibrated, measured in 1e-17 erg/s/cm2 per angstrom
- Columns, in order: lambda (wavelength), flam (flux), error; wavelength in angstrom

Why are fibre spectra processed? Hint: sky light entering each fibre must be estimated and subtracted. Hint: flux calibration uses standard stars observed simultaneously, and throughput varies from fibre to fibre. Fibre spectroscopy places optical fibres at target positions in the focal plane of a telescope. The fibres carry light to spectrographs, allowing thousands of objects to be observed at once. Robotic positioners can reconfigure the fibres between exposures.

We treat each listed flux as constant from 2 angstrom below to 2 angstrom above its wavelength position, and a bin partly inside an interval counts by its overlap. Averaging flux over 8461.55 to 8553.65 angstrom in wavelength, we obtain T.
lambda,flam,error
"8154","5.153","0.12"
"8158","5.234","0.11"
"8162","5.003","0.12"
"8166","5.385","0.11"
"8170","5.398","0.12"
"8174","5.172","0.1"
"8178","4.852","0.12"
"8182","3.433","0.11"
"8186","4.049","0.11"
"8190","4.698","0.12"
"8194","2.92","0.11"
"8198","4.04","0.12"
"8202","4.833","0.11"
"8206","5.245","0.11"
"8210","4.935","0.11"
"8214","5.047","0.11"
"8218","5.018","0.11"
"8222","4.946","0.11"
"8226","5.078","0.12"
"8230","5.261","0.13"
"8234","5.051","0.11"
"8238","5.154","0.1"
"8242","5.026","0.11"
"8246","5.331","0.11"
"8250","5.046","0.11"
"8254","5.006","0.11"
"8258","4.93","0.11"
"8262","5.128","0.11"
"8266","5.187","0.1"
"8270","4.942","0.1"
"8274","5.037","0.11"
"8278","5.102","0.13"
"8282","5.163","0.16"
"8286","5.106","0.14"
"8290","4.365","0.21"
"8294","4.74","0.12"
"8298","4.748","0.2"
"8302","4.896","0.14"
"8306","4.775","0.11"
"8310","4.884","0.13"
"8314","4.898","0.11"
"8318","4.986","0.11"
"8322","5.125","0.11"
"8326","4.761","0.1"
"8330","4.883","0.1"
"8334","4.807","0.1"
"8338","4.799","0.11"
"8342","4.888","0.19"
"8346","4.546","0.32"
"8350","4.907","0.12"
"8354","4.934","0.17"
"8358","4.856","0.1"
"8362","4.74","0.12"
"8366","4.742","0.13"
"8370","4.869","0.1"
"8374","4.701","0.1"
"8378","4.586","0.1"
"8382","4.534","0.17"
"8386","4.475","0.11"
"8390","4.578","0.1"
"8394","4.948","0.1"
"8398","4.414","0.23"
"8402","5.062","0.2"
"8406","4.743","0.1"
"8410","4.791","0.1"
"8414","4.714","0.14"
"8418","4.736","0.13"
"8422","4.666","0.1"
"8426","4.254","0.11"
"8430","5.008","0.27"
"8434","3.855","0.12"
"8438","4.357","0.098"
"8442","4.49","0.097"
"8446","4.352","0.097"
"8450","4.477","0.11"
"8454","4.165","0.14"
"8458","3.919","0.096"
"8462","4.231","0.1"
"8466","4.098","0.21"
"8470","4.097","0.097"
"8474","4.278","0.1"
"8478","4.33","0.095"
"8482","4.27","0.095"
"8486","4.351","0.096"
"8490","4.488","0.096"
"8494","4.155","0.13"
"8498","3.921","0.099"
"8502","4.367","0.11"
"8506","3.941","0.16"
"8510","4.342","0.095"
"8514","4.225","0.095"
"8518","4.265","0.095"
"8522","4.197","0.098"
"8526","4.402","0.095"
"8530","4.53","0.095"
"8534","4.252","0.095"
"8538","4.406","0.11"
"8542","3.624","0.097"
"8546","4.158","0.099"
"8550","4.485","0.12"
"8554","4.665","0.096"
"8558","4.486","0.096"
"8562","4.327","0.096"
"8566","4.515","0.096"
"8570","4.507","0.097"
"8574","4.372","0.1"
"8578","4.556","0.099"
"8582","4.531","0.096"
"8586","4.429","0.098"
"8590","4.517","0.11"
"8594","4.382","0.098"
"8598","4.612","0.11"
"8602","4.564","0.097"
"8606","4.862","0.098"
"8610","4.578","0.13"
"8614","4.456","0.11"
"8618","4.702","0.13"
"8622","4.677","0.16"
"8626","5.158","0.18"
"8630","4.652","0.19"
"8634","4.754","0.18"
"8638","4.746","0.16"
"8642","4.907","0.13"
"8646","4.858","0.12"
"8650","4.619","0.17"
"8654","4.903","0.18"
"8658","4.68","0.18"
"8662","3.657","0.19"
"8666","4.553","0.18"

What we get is 4.24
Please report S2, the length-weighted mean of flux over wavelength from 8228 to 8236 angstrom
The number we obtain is 5.16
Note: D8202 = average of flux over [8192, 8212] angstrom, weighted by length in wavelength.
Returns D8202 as 4.39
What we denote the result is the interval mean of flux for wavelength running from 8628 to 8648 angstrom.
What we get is 4.78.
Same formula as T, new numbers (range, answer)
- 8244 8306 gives 4.98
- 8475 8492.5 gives 4.35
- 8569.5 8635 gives 4.61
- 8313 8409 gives 4.78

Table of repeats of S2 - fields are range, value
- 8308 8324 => 4.97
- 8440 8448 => 4.42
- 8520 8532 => 4.38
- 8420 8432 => 4.64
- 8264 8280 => 5.07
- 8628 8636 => 4.7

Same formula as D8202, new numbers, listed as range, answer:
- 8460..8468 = 4.16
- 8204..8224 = 5.04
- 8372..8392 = 4.57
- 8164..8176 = 5.32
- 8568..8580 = 4.48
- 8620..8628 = 4.92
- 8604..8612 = 4.72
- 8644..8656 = 4.79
